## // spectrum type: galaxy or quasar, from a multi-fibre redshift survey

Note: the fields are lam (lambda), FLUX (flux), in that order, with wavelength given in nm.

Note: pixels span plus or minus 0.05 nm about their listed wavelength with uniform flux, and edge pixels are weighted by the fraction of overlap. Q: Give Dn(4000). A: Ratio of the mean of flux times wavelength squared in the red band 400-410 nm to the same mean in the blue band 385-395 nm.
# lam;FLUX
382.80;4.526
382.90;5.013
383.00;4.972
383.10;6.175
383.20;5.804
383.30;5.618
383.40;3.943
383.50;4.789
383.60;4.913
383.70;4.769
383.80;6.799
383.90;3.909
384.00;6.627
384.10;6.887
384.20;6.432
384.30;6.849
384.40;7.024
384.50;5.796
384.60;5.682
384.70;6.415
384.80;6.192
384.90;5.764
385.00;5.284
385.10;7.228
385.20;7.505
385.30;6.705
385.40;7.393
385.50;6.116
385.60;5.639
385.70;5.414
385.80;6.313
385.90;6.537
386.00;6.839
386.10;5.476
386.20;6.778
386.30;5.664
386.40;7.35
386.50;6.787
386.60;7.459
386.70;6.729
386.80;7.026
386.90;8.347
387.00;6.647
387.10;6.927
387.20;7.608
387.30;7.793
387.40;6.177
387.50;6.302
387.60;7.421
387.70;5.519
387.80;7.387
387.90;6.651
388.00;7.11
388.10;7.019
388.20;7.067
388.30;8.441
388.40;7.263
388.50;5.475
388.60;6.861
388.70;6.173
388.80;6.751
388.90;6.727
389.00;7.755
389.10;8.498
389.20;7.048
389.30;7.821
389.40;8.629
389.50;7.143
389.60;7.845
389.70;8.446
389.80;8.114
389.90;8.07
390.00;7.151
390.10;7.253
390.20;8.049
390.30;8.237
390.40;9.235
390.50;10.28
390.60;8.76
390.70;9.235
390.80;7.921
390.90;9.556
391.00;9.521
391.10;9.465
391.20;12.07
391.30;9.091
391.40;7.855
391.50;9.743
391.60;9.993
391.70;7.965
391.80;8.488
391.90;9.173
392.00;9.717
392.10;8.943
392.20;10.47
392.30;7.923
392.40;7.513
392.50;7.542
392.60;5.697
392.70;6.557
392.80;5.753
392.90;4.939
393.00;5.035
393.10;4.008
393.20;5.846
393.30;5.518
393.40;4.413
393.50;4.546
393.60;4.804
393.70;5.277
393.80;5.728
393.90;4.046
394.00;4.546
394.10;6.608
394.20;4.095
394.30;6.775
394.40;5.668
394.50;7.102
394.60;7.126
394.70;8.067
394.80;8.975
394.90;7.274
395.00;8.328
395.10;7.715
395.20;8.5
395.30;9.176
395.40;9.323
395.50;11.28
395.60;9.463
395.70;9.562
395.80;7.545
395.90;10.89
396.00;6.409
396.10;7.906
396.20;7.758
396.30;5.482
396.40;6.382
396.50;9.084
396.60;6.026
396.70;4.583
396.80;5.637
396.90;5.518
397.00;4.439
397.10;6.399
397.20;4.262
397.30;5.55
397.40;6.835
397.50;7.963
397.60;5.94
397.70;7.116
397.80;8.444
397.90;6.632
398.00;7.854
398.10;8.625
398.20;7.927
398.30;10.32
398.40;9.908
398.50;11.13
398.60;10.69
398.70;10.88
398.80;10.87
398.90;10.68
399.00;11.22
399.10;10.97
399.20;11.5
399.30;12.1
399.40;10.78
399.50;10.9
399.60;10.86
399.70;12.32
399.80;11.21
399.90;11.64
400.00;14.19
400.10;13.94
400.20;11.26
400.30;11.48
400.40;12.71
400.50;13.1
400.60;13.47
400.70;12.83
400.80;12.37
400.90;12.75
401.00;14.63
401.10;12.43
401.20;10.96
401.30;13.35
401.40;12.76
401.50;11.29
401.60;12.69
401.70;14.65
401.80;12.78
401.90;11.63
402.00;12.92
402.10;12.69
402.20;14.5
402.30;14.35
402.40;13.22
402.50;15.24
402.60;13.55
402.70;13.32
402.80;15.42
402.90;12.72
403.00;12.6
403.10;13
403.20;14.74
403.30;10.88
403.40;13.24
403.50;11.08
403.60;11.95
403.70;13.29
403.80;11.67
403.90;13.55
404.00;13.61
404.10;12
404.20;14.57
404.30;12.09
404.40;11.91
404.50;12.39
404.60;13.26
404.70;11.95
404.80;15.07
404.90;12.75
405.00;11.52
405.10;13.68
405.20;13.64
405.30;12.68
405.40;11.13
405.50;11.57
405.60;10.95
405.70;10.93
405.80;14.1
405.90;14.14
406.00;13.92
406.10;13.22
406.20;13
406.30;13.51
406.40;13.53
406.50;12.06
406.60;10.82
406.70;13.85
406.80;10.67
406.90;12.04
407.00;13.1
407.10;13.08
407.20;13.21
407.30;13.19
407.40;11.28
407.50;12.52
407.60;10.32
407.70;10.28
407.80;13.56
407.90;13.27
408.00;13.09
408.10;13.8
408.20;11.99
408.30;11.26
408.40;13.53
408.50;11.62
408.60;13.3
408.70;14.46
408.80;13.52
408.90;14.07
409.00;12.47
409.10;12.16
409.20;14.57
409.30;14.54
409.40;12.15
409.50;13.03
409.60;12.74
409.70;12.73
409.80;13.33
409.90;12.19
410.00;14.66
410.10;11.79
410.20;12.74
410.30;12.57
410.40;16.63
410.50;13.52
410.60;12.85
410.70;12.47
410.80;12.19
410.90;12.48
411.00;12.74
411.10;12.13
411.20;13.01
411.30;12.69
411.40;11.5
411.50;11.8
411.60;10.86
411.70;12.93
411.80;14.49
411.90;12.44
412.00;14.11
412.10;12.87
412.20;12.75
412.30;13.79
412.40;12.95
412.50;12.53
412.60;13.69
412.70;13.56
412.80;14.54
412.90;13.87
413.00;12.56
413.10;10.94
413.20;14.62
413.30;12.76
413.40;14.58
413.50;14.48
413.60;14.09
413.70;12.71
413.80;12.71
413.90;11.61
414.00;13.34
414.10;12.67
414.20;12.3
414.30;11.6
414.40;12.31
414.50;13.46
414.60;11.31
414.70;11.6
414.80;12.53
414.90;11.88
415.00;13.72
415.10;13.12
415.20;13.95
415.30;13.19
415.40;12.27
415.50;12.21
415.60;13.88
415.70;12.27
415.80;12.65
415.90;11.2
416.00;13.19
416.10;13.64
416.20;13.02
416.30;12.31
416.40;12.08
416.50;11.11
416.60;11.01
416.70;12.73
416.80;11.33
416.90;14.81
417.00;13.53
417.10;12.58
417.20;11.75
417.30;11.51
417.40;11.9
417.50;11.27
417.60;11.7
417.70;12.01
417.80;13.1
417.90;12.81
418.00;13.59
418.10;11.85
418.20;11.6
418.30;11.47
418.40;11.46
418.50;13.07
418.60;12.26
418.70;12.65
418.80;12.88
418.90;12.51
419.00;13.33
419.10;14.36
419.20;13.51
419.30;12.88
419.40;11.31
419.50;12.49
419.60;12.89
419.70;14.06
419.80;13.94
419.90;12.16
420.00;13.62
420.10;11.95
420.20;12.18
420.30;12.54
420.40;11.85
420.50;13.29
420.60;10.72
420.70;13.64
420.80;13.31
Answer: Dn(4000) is 1.92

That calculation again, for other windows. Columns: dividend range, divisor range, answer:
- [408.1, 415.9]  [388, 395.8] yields 1.89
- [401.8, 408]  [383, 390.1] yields 2.10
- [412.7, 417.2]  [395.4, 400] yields 1.59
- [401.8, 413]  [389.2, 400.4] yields 1.67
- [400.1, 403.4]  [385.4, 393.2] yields 1.85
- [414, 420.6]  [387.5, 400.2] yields 1.76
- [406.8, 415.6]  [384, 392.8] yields 1.93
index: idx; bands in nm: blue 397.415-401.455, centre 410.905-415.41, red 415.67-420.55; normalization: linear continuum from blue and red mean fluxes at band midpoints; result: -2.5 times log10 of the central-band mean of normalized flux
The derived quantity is -0.07 mag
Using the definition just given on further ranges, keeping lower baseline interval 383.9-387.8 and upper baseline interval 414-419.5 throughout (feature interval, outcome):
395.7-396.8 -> 0.181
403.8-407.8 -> -0.209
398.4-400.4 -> -0.245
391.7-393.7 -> 0.177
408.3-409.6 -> -0.197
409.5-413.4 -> -0.135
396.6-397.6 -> 0.460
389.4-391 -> -0.136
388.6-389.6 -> -0.029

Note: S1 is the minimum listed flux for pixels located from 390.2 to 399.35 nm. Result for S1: 4.008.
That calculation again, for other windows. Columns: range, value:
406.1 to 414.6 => 10.28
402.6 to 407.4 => 10.67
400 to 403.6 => 10.88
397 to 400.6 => 4.262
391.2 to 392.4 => 7.513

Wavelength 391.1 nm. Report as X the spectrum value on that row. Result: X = 9.465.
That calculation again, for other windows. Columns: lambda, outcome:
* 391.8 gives 8.488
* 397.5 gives 7.963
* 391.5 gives 9.743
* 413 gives 12.56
